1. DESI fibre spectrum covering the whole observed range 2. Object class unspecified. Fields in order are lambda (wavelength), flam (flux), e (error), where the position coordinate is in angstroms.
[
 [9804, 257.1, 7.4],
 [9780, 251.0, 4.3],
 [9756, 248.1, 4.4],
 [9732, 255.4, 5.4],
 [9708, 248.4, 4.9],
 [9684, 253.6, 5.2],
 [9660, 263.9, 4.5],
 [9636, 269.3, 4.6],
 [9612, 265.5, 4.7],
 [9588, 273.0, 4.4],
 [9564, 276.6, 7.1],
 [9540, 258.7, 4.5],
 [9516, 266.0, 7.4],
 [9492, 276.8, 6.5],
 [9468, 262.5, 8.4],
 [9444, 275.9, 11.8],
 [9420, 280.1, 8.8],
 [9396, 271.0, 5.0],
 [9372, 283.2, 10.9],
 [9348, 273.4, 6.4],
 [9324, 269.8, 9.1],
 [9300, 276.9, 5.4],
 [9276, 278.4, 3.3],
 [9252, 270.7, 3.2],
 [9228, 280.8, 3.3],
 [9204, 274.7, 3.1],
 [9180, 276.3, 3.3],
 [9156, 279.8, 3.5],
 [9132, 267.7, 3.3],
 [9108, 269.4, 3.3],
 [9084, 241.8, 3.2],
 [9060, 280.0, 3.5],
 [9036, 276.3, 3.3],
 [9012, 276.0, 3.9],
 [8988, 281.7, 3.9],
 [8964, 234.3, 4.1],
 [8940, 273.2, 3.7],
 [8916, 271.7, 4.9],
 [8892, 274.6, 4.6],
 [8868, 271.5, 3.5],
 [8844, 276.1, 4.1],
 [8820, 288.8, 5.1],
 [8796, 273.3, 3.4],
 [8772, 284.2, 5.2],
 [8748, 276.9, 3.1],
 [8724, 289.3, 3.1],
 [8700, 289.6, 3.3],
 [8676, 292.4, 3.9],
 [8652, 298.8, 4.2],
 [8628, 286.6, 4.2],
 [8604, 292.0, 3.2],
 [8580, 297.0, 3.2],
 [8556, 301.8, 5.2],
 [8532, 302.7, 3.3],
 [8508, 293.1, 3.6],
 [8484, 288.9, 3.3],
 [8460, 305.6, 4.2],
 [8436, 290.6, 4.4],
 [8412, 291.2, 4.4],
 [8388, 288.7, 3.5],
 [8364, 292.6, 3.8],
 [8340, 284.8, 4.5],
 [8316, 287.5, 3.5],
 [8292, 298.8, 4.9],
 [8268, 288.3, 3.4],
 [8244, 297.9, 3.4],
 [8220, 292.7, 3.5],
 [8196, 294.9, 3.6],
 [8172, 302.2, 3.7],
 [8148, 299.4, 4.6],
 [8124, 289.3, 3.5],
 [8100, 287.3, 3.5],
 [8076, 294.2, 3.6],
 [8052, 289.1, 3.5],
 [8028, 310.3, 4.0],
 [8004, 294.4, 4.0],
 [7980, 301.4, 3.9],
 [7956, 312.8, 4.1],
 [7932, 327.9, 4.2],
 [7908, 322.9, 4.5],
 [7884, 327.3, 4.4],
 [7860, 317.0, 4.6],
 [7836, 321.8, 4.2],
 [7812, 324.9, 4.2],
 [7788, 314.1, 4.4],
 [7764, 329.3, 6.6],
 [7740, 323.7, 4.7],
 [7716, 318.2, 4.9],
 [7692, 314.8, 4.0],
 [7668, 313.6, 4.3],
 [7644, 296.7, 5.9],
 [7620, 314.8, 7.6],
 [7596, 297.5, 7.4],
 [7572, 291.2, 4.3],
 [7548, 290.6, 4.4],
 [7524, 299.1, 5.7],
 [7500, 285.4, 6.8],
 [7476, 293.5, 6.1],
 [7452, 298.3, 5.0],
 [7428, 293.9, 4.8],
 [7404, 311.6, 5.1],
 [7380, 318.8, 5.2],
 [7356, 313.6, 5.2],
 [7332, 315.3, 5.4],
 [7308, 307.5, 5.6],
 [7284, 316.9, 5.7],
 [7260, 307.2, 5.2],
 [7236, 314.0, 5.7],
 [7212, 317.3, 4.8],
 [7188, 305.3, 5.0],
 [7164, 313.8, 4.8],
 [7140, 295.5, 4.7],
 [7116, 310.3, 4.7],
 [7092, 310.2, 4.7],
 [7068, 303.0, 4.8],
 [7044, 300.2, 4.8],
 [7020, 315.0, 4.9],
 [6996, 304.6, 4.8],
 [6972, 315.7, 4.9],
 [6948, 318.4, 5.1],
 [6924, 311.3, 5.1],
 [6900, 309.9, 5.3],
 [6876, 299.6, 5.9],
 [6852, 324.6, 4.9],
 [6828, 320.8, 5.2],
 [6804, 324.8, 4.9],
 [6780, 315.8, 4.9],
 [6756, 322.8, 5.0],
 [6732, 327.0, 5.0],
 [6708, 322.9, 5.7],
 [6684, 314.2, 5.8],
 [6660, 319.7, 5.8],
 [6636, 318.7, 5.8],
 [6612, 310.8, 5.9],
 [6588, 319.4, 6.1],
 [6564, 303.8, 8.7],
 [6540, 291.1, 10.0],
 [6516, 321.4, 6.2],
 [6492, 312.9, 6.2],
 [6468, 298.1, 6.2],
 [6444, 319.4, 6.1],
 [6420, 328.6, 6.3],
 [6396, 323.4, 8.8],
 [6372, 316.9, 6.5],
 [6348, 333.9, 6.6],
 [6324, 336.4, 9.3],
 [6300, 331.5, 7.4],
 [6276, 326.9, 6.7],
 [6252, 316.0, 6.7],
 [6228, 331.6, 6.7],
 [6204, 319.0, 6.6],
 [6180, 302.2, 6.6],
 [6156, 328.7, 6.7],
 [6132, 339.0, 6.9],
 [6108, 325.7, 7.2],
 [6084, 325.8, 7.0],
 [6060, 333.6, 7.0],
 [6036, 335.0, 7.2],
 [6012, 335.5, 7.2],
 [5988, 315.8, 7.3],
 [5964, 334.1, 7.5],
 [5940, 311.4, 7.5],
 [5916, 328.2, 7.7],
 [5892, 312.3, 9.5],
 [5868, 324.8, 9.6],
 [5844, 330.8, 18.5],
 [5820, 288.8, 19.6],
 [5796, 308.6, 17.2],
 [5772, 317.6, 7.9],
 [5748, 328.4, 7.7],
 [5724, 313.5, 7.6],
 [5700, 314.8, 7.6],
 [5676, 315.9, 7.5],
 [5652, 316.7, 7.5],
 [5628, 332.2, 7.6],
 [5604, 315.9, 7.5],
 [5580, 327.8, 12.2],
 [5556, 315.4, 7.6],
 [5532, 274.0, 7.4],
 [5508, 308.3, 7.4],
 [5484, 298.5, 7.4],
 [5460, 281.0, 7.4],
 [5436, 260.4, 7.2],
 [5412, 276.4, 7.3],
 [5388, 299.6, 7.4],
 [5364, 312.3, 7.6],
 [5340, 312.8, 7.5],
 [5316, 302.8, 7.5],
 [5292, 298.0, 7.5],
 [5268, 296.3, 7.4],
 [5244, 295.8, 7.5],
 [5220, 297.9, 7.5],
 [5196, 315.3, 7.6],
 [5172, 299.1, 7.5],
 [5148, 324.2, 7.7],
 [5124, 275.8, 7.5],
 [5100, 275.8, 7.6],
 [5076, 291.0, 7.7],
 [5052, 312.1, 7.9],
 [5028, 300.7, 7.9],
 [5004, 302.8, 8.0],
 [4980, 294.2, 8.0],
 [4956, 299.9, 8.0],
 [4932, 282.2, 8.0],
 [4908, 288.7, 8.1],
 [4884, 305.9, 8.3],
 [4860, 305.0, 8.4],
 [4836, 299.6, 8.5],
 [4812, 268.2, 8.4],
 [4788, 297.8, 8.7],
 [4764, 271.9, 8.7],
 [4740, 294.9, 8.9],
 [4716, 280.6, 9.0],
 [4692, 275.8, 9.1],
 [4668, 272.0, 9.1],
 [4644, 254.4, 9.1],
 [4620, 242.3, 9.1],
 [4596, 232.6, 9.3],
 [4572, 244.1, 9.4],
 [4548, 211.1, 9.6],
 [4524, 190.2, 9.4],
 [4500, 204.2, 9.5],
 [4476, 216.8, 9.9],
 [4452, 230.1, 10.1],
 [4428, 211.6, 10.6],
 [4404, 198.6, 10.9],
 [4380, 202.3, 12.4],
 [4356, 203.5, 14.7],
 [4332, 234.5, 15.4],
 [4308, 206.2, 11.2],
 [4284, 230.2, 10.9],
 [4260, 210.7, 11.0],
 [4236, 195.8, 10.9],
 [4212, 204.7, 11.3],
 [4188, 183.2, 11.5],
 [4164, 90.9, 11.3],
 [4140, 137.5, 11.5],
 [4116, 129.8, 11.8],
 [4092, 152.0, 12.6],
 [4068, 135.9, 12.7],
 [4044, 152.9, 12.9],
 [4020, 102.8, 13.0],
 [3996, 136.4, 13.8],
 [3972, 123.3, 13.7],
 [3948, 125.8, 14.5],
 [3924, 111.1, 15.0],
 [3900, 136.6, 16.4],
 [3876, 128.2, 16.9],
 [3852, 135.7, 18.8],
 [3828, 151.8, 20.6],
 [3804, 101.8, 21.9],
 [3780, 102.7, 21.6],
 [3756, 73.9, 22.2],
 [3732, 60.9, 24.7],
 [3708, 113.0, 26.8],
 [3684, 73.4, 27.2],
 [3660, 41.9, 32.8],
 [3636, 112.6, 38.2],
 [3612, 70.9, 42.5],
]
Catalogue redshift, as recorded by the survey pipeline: 0.049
